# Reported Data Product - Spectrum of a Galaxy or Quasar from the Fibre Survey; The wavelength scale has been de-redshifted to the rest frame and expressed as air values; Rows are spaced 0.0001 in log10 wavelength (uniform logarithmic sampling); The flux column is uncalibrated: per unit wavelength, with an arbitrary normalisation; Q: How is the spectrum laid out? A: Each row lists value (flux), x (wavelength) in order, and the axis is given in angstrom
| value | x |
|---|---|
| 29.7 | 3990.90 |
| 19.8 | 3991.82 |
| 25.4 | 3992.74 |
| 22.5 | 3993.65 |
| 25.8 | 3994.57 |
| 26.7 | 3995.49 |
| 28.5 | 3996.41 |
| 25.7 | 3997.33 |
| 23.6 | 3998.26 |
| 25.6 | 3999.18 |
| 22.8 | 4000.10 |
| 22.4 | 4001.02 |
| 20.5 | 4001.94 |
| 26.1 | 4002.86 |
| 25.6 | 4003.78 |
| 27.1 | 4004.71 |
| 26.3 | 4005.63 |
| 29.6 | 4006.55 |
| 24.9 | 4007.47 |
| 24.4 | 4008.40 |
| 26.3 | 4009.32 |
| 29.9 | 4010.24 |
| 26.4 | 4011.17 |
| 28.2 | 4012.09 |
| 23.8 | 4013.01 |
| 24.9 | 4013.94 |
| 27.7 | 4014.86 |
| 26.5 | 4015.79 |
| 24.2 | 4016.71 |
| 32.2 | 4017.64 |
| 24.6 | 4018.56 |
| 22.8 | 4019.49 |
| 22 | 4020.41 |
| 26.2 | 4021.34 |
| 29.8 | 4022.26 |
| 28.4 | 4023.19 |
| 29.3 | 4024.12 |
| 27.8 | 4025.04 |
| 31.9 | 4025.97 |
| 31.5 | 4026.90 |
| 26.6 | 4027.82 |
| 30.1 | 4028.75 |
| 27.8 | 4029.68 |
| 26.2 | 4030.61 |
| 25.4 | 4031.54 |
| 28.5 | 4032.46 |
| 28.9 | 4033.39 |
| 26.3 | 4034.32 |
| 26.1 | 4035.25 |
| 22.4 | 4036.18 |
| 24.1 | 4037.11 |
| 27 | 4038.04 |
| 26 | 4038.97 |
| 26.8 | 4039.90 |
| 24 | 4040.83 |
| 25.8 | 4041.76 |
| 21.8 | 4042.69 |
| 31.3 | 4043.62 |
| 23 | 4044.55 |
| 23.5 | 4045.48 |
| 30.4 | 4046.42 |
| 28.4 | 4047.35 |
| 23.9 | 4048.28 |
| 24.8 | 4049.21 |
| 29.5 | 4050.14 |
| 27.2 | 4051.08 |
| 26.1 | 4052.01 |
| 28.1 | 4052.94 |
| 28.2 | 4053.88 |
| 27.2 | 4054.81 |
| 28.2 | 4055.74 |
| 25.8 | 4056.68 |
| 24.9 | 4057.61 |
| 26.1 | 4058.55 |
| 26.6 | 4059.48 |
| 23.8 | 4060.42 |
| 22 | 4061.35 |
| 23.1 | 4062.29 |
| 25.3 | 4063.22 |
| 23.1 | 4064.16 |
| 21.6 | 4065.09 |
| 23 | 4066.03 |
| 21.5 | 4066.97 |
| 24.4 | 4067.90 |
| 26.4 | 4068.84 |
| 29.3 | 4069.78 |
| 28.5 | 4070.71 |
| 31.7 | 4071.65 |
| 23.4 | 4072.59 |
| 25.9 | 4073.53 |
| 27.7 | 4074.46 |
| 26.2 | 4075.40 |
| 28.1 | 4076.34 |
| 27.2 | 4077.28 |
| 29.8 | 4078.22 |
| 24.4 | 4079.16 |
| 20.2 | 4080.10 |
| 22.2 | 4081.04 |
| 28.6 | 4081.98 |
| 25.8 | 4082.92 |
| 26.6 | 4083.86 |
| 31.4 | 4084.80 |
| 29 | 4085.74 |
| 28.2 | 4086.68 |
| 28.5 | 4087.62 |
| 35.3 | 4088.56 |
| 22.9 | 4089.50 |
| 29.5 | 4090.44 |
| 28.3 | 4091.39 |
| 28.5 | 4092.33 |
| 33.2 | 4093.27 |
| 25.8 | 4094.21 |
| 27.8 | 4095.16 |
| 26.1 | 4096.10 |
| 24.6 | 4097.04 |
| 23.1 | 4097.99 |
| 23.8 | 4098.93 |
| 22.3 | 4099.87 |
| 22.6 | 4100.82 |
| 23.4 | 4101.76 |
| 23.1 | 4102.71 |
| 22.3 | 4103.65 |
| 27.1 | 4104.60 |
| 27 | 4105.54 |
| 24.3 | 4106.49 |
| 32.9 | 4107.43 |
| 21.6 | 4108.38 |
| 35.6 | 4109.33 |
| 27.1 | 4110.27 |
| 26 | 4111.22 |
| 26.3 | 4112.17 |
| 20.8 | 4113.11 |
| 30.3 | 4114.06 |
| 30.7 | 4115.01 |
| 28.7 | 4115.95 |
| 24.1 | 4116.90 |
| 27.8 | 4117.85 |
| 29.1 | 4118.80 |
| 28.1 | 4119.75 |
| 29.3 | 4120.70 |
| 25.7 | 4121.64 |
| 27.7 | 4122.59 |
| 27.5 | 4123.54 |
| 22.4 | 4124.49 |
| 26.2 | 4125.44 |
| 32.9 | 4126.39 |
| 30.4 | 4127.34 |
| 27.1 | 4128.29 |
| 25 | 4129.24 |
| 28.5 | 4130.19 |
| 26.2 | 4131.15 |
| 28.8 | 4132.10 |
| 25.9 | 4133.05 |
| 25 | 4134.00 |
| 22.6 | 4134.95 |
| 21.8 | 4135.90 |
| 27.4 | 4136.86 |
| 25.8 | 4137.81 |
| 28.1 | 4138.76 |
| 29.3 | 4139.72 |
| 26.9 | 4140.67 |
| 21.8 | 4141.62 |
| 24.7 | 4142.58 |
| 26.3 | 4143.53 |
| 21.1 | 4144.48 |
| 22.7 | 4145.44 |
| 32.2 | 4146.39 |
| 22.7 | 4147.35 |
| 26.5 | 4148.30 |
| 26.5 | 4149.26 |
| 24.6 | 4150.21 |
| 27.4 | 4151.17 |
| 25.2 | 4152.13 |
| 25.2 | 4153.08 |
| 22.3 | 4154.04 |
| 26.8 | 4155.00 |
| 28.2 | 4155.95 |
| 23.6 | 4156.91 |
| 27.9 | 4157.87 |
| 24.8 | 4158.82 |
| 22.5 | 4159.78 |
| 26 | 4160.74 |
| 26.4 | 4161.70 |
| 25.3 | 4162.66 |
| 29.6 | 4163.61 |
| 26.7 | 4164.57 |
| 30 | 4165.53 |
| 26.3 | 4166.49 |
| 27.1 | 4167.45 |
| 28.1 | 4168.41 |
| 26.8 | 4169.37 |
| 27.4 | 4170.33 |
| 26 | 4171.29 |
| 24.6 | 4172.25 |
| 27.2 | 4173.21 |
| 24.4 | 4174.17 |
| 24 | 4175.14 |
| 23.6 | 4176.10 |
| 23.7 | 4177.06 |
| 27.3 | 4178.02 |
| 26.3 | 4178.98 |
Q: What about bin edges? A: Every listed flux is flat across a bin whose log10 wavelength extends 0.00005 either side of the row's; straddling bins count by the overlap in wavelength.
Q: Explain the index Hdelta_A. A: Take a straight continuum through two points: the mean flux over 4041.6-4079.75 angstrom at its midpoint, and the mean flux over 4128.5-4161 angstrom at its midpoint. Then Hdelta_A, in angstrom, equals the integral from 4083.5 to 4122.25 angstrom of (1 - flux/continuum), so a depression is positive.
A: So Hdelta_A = -1.9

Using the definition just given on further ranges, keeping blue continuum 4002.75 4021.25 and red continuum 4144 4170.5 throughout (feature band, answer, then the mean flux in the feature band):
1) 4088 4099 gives -0.6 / 27.5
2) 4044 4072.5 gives 0.3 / 25.8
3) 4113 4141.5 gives -1.0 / 27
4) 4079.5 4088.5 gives -0.3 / 27.1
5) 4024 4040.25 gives -0.7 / 27.3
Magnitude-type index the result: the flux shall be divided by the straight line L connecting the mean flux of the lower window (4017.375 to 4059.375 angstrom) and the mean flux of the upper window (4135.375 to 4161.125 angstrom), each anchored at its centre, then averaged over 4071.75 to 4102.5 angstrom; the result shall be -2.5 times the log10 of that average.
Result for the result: -0.02 mag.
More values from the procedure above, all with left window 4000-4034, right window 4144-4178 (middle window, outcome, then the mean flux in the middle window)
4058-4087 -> 0.02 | 25.8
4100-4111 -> 0.01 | 26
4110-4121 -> -0.05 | 27.3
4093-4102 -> 0.05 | 25.1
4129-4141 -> -0.01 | 26.3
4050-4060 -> -0.02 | 27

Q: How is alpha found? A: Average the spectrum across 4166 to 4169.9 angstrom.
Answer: 27.1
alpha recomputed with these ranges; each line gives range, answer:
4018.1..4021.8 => 23.9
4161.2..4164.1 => 27.1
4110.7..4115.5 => 26.8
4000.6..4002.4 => 21.5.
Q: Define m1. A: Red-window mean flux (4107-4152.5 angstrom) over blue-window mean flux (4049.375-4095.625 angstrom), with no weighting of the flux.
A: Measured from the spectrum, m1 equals 1.00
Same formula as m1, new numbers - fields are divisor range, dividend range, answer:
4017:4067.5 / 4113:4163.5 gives 1.00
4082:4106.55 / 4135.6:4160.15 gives 0.96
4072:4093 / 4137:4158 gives 0.94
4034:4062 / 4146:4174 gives 1.01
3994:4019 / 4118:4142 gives 1.03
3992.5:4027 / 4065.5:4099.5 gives 1.02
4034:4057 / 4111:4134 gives 1.04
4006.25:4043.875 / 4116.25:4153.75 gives 0.98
